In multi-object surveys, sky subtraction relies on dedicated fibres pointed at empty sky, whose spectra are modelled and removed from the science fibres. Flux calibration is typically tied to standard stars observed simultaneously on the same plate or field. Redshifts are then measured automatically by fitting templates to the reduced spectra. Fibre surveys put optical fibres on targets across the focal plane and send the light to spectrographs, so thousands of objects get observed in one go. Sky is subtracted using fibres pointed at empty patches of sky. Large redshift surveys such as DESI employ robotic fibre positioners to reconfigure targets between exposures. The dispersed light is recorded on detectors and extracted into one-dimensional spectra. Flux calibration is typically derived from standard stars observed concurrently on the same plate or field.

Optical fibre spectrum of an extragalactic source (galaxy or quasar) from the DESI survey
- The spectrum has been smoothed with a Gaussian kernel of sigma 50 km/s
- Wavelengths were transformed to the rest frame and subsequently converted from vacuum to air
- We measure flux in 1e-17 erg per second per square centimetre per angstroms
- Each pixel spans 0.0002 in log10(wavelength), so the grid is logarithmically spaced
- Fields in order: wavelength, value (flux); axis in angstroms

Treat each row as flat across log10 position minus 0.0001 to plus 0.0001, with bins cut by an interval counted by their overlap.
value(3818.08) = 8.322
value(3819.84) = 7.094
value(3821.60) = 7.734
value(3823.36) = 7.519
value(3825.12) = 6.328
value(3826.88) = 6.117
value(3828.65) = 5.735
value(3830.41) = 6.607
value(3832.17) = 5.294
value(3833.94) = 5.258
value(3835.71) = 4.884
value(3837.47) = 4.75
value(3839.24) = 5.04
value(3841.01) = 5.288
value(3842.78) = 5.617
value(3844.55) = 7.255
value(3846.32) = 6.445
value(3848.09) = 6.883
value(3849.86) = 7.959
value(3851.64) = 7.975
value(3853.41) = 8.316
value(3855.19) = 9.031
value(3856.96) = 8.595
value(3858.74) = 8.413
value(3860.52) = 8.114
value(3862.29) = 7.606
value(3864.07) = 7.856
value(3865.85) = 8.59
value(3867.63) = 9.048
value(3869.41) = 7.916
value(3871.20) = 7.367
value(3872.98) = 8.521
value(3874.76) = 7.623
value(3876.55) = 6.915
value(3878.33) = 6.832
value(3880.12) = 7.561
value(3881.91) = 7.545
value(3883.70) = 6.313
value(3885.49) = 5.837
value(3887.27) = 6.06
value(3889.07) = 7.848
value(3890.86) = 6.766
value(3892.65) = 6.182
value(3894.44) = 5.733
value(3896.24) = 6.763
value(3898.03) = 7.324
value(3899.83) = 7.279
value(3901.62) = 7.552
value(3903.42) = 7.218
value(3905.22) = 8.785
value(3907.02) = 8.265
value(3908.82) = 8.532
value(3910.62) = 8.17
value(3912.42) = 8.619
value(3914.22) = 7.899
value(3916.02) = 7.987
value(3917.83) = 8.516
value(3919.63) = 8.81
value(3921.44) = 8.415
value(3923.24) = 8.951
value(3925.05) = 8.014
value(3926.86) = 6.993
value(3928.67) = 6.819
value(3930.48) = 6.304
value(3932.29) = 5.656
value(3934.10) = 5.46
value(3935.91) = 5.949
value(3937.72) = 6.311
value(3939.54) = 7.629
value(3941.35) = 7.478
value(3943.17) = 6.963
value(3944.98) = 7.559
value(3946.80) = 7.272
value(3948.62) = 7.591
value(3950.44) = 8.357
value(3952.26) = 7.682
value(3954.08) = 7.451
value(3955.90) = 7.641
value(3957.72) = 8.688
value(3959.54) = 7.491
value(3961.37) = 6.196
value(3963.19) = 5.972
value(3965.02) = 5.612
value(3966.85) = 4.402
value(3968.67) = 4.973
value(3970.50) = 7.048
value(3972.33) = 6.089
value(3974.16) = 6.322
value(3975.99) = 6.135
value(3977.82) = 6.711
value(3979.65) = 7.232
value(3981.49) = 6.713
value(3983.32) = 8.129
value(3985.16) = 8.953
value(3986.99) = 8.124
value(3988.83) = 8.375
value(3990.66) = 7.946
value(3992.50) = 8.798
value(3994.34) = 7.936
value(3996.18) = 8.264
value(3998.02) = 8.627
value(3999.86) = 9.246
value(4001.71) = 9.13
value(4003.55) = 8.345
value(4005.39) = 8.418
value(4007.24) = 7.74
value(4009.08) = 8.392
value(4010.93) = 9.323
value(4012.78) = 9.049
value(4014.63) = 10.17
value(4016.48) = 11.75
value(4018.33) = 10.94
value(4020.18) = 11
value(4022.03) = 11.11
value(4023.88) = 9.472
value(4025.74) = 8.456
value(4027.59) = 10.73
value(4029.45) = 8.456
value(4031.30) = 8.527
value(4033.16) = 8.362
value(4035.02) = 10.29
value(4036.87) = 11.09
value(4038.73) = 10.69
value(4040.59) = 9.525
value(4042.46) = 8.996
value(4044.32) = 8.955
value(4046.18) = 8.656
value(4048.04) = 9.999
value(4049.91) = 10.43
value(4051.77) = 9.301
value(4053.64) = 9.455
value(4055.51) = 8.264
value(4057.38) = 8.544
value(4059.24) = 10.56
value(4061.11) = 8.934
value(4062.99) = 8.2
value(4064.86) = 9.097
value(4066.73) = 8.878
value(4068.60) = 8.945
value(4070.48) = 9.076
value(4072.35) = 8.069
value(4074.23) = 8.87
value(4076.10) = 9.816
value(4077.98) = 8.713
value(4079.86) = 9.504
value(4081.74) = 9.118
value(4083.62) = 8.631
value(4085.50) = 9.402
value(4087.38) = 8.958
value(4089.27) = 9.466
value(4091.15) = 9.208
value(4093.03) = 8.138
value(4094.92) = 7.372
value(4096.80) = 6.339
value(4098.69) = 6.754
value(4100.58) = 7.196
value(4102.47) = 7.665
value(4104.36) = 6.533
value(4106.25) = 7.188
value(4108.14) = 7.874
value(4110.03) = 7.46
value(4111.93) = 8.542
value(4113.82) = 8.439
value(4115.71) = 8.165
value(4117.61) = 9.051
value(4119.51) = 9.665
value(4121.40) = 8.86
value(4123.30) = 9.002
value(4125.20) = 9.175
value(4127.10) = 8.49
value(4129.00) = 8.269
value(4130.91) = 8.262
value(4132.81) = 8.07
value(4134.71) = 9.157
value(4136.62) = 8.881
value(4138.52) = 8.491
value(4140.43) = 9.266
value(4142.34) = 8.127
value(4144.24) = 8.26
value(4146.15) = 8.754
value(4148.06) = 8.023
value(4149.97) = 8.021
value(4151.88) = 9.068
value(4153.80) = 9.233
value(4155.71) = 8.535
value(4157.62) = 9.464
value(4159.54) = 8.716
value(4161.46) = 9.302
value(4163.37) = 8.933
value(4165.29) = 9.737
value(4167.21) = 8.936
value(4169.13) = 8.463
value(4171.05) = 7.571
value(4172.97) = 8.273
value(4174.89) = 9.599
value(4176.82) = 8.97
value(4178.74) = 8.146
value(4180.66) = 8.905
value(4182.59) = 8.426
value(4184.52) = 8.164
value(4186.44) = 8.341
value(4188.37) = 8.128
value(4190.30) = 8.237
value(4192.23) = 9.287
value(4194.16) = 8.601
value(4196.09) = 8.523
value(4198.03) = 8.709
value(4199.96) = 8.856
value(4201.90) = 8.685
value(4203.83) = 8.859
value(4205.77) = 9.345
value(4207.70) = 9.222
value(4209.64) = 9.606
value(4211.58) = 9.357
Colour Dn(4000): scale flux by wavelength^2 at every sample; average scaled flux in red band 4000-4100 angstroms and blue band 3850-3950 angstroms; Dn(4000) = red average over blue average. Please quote 1.31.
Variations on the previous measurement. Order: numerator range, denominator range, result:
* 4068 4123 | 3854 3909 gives 1.24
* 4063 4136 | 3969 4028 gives 1.04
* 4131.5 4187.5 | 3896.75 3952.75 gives 1.29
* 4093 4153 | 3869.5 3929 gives 1.22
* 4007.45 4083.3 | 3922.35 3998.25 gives 1.37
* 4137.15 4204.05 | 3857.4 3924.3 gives 1.30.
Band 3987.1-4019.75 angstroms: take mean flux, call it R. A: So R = 8.98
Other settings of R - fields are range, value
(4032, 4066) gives 9.4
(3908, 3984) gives 7.15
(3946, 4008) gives 7.46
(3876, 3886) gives 6.87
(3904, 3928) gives 8.27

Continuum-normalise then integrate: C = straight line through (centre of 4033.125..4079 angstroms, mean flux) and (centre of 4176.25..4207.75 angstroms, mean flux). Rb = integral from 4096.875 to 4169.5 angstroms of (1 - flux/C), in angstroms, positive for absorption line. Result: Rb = 3.82 angstroms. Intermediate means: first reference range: 9.29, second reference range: 8.65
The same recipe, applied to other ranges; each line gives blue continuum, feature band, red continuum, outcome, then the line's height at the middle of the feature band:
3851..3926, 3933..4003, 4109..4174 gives 6.7 angstroms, 8.04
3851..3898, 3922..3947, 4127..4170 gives 2.6 angstroms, 7.77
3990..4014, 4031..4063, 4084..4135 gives -3.7 angstroms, 8.44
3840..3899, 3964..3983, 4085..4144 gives 3.8 angstroms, 7.74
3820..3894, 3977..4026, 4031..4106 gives -3.3 angstroms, 8.26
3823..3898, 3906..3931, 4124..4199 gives -2.6 angstroms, 7.29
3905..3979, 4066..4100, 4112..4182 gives -1.5 angstroms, 8.25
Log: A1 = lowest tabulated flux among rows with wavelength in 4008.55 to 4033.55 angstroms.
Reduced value 8.362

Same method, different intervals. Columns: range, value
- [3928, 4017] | 4.402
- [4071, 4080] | 8.069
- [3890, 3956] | 5.46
